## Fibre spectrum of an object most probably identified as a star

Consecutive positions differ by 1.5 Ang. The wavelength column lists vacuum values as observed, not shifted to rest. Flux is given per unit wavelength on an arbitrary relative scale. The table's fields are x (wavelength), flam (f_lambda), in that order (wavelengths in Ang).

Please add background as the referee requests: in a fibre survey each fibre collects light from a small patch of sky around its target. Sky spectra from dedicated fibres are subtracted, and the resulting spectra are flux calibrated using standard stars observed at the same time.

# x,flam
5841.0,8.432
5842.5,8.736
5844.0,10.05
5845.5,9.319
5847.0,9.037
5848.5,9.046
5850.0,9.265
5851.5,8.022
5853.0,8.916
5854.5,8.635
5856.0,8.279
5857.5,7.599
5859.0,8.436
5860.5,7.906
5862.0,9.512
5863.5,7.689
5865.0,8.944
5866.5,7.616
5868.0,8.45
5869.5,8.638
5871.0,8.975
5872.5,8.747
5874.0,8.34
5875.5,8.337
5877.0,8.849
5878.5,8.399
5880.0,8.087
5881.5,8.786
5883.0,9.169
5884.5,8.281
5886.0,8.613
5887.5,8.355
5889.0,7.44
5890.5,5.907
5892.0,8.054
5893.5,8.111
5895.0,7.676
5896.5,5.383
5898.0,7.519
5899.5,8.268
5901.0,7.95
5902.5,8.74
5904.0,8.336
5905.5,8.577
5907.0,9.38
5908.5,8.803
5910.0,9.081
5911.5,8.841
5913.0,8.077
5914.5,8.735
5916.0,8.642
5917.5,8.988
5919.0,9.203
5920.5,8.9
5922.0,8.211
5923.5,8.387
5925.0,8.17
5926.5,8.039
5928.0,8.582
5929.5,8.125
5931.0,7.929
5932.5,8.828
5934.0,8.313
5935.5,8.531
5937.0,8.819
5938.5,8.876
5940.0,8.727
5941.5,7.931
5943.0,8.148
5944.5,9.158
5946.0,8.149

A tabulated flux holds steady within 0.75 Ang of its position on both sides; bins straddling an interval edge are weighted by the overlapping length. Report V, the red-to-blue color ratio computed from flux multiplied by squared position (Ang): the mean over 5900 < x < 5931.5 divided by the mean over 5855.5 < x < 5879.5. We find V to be 1.03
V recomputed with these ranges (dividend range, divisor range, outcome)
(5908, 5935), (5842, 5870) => 1.01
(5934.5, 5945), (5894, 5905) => 1.13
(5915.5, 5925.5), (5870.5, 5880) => 1.03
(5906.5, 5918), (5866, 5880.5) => 1.05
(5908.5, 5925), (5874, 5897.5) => 1.10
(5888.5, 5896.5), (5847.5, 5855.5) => 0.84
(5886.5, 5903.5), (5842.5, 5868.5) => 0.89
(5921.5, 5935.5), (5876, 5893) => 1.03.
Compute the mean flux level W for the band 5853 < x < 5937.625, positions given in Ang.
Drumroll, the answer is 8.35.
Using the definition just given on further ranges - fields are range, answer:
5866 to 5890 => 8.42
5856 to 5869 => 8.28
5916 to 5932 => 8.47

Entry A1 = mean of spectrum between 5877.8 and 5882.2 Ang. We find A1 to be 8.42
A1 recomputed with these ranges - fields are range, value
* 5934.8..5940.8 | 8.73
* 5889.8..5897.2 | 7.04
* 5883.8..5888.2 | 8.42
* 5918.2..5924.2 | 8.68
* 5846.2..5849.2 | 9.05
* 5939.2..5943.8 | 8.28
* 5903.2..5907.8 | 8.76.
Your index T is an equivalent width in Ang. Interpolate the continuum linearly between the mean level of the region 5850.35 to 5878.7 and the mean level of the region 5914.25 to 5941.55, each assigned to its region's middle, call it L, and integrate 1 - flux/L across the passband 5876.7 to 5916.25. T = 1.30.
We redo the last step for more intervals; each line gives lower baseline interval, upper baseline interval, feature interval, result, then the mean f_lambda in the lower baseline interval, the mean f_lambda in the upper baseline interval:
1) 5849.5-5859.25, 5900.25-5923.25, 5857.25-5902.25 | 2.08 Ang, 8.43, 8.69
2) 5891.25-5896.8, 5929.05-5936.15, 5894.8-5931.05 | -2.12 Ang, 7.46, 8.35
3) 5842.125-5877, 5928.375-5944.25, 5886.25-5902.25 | 1.89 Ang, 8.63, 8.45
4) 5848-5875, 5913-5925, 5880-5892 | 0.68 Ang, 8.49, 8.65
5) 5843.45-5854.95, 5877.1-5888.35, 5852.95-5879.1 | 0.99 Ang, 9.03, 8.54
